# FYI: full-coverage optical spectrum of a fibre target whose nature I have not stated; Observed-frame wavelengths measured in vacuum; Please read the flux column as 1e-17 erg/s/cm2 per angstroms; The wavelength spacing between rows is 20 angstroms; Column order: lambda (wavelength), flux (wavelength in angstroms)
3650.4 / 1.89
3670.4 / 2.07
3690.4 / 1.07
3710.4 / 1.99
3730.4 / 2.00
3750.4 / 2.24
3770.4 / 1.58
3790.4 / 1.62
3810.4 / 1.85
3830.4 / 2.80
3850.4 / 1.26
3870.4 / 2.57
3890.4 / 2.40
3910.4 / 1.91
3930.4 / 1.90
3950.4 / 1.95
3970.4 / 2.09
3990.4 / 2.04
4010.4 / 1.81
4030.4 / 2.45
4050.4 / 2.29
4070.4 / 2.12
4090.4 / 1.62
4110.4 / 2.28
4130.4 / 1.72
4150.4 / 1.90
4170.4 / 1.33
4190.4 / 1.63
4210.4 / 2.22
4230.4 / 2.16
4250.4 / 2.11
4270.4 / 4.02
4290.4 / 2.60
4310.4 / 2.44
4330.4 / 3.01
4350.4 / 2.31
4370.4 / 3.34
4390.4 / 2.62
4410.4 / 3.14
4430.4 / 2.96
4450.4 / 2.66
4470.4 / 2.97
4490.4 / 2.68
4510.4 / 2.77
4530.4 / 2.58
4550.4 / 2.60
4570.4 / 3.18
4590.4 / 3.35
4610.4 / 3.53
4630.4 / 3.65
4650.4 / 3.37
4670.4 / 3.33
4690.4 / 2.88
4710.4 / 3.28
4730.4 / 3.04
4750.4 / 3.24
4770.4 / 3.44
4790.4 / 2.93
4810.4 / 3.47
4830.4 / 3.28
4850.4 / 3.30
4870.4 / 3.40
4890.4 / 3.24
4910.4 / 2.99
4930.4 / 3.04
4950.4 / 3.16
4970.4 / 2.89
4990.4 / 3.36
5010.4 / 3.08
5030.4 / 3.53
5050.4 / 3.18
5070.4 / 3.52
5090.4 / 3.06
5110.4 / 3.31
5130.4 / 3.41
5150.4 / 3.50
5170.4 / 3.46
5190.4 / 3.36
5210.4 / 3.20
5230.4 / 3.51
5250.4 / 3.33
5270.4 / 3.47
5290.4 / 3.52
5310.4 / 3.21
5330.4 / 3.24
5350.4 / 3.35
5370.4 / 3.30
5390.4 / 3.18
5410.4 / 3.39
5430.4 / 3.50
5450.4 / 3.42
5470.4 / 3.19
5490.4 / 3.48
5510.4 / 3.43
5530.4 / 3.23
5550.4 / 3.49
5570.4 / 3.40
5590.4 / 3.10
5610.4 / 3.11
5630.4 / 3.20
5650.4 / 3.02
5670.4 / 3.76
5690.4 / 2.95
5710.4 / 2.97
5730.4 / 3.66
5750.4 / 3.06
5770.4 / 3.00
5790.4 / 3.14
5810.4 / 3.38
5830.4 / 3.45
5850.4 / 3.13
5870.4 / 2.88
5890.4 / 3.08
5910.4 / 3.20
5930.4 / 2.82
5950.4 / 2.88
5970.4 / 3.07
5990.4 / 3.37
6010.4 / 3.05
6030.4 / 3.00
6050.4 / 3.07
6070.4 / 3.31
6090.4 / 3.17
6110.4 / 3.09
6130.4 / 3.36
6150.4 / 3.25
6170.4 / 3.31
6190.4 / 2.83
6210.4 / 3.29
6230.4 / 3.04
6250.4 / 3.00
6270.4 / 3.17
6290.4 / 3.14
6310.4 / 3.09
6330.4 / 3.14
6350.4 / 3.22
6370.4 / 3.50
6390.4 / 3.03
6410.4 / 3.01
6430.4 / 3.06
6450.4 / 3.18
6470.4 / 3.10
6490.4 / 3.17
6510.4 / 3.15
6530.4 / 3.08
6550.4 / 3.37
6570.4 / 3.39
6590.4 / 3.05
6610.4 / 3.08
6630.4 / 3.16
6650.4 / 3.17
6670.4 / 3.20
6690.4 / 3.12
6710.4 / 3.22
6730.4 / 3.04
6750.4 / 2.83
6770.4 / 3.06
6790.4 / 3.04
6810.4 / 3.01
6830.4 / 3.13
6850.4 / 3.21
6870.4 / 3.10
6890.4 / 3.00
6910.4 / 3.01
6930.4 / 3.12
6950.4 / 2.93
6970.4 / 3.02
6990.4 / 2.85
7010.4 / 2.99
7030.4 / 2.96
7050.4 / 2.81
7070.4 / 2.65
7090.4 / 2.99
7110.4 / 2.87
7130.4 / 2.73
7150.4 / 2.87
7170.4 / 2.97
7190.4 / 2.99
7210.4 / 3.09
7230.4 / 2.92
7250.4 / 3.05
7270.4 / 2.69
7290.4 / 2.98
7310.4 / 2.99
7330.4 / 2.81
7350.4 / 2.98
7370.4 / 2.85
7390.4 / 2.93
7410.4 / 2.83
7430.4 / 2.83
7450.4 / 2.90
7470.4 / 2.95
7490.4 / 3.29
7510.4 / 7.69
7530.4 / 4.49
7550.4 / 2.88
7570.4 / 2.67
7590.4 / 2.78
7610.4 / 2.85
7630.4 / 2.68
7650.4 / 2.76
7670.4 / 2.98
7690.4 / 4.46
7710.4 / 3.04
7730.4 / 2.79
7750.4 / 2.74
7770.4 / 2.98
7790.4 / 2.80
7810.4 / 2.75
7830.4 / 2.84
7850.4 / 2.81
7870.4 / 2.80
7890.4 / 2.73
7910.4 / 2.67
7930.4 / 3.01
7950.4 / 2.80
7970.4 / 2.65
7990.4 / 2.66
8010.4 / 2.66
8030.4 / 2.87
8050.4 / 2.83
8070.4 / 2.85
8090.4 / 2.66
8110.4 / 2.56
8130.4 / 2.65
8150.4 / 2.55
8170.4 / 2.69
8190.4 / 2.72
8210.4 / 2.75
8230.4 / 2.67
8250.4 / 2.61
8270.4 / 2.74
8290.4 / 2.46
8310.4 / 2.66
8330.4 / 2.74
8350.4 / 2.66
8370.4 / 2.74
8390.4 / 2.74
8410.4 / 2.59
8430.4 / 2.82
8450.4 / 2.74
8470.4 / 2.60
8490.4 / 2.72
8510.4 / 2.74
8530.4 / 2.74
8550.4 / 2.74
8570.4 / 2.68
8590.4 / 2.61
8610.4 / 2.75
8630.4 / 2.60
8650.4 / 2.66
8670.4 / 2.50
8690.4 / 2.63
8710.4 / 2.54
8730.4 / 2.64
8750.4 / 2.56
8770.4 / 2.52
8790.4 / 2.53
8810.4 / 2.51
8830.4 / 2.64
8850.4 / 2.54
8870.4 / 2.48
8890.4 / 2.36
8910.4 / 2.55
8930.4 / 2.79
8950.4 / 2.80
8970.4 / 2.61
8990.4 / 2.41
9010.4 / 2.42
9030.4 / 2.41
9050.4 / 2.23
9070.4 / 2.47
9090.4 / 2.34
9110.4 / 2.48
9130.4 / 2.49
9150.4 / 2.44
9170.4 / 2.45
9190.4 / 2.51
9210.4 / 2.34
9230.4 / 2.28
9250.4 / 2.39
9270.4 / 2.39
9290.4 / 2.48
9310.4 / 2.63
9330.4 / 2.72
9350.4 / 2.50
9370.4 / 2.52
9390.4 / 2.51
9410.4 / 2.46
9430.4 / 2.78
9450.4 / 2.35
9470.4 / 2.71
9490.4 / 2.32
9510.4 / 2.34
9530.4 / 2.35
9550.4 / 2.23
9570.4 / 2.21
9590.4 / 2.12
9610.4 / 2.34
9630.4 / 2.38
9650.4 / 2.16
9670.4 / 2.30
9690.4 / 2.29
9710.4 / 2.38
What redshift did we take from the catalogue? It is 0.14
